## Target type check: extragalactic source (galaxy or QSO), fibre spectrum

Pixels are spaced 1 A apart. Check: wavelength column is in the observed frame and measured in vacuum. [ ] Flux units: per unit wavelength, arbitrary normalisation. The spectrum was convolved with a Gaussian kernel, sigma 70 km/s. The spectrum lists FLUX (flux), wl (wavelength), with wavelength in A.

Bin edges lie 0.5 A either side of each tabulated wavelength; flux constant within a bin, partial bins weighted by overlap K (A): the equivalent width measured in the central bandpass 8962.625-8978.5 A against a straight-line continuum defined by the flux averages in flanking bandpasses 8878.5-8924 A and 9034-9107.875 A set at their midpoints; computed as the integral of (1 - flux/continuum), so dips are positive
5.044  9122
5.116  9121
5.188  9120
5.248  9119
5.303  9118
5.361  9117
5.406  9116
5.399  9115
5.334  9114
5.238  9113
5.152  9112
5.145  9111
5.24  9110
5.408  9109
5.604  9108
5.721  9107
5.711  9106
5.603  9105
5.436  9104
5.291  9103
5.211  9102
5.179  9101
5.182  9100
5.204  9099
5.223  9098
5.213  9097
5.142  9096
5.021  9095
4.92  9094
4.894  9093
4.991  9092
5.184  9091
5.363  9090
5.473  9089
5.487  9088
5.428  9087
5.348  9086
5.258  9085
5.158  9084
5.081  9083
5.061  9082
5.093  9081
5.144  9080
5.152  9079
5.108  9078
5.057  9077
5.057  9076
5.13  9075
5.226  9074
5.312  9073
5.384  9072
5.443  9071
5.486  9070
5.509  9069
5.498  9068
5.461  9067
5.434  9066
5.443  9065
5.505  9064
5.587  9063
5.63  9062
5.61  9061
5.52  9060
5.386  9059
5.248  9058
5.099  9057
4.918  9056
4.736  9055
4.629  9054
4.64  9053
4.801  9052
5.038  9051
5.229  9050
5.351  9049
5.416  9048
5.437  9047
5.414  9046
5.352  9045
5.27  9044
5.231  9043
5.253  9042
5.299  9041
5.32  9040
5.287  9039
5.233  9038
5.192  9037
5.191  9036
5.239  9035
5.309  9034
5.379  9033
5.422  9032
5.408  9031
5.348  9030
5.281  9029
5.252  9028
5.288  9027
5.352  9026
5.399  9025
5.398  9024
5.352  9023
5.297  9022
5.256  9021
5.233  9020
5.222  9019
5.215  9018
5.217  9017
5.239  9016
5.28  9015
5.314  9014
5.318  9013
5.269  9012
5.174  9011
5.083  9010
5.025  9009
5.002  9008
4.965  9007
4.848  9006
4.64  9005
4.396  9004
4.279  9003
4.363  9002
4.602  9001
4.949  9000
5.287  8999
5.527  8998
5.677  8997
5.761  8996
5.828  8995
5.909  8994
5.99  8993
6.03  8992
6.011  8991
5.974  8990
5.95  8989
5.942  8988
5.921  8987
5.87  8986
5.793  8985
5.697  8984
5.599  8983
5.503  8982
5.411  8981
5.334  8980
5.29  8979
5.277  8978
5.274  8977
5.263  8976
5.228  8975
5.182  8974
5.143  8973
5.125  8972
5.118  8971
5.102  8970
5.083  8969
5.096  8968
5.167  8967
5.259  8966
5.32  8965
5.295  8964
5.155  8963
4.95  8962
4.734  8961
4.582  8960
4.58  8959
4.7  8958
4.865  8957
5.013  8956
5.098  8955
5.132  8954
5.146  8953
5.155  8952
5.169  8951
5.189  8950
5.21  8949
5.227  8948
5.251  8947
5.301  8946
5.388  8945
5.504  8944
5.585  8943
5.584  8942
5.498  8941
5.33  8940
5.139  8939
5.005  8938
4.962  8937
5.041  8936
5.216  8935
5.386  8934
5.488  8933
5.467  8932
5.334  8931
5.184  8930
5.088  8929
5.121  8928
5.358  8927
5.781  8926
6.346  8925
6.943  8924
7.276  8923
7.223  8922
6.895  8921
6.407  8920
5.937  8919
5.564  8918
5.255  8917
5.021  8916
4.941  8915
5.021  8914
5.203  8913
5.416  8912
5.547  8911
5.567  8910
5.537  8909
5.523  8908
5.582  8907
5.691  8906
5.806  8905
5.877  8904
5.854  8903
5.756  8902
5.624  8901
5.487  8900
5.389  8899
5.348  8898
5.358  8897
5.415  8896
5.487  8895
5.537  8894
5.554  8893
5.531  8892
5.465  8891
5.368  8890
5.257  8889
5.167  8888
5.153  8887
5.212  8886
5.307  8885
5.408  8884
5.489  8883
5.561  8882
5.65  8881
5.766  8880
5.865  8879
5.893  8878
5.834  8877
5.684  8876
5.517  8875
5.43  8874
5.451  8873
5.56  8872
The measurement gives 0.81 A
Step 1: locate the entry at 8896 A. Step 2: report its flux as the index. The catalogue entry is 5.415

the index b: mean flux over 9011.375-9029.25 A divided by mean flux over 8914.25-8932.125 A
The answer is 0.9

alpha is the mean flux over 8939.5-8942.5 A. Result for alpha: 5.47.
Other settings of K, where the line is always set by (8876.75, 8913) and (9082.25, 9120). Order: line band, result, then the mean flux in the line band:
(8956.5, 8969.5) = 1.1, 4.98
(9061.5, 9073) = -0.3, 5.48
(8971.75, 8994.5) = -0.7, 5.6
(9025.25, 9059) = 0.9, 5.21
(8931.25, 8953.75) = 0.8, 5.28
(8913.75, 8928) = -1.3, 5.98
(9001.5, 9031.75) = 1.4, 5.13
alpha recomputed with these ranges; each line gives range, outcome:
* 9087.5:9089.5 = 5.48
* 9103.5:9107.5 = 5.62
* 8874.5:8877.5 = 5.68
